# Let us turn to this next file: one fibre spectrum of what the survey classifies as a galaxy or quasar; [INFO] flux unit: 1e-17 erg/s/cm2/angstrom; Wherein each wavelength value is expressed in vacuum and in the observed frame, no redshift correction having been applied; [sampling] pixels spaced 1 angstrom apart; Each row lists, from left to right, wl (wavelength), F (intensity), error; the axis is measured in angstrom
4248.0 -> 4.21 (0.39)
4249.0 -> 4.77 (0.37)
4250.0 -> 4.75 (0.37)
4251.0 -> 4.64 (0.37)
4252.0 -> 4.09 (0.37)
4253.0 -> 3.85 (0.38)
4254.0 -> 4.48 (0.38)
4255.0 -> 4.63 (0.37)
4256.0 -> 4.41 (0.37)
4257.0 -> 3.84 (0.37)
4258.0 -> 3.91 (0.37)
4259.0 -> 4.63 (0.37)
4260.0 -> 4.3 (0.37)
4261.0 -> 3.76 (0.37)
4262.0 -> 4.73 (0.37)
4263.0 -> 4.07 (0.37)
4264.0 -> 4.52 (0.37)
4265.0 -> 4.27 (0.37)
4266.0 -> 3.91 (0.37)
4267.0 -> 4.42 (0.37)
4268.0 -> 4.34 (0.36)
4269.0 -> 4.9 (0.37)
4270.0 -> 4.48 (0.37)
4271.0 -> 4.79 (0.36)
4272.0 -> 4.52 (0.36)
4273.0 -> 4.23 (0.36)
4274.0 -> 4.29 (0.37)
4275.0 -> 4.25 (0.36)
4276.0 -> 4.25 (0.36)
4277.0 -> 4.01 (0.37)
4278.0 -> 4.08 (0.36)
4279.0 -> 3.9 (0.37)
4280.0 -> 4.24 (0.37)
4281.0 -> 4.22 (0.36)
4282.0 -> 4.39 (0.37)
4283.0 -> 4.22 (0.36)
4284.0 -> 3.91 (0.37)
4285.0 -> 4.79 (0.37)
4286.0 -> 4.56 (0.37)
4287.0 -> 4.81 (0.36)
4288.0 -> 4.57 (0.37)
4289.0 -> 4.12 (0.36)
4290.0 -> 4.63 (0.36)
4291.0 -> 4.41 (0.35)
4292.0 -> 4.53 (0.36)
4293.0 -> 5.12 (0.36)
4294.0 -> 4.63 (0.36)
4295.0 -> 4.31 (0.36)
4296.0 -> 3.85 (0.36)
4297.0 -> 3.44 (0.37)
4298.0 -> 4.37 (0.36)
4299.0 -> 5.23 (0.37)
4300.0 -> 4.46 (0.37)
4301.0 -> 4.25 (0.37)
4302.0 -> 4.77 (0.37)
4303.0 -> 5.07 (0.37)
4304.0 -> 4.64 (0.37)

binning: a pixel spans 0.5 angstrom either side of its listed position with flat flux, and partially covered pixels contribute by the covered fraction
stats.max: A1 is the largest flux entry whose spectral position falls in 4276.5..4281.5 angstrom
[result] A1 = 4.24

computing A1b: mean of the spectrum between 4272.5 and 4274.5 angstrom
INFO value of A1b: 4.26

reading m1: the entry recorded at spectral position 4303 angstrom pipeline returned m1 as 5.07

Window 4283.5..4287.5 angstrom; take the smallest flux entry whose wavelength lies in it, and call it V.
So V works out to 3.91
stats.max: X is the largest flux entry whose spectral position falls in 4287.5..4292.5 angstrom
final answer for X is 4.63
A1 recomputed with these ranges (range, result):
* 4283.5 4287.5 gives 4.81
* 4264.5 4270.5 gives 4.9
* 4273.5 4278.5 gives 4.29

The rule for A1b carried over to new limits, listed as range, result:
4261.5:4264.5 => 4.44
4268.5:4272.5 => 4.67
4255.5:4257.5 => 4.12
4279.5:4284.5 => 4.2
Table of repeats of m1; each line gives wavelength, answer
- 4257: 3.84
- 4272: 4.52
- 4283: 4.22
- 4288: 4.57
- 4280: 4.24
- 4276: 4.25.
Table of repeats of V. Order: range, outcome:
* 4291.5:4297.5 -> 3.44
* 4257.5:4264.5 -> 3.76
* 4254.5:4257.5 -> 3.84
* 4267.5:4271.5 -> 4.34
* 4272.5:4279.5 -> 3.9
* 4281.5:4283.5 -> 4.22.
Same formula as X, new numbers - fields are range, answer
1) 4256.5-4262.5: 4.73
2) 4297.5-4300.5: 5.23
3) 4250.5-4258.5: 4.64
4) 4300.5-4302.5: 4.77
